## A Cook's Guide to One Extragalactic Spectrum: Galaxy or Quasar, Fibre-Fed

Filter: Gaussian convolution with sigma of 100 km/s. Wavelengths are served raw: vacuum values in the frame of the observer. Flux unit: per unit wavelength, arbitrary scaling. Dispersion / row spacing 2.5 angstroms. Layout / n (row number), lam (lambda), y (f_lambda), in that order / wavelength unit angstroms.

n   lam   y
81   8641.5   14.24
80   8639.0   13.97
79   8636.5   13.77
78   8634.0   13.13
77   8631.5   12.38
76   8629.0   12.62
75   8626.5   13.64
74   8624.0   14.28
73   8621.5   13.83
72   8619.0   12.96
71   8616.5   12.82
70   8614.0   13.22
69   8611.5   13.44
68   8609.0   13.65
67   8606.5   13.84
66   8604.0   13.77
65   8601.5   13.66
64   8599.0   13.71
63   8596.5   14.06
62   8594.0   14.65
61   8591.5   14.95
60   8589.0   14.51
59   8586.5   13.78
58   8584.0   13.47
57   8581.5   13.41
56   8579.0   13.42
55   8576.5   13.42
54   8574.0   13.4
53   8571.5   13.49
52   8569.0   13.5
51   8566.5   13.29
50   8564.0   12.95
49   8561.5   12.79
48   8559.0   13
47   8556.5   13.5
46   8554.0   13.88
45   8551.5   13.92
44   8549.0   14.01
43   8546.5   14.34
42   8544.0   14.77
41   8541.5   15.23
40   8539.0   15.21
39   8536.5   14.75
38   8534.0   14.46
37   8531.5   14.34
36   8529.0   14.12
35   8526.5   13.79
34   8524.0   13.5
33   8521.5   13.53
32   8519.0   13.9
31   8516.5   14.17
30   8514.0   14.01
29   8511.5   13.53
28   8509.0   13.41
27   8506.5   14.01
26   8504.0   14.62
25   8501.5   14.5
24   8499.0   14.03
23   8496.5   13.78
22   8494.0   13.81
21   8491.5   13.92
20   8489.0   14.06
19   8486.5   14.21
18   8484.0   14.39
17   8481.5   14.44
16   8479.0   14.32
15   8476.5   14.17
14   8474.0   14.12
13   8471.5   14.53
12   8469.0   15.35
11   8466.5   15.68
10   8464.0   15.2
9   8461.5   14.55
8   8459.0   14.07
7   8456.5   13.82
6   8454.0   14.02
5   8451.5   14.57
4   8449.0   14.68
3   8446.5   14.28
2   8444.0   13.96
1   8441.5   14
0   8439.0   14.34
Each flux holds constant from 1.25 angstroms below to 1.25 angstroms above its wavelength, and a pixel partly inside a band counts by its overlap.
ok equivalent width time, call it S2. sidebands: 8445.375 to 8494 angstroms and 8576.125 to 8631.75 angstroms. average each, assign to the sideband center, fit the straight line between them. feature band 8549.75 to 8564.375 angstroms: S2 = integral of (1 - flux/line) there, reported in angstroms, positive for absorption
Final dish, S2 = 0.57 angstroms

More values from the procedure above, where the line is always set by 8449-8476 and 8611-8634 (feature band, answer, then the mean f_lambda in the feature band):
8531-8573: -0.38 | 14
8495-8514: 0.33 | 14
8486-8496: 0.26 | 14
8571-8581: 0.14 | 13.4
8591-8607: -0.75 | 14.1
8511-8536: 0.17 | 14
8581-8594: -0.57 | 14.1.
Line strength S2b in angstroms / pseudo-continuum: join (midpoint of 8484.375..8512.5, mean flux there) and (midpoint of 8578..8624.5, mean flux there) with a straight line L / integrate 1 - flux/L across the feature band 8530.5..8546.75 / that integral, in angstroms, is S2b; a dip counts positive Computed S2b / -1.0 angstroms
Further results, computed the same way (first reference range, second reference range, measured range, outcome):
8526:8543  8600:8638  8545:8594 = 1.5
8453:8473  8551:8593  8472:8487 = 0.2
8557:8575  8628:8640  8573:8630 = -2.1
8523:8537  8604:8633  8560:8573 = 0.6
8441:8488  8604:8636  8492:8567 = 0.0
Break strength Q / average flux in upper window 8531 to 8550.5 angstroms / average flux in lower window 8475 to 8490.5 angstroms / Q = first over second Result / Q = 1.0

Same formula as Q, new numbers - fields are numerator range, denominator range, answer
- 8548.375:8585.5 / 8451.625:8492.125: 0.93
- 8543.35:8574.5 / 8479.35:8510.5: 0.96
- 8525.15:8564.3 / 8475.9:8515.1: 1.00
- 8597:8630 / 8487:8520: 0.97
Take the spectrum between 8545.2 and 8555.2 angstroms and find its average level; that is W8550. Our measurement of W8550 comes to 14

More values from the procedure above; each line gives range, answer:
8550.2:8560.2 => 13.6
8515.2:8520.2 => 14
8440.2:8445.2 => 14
